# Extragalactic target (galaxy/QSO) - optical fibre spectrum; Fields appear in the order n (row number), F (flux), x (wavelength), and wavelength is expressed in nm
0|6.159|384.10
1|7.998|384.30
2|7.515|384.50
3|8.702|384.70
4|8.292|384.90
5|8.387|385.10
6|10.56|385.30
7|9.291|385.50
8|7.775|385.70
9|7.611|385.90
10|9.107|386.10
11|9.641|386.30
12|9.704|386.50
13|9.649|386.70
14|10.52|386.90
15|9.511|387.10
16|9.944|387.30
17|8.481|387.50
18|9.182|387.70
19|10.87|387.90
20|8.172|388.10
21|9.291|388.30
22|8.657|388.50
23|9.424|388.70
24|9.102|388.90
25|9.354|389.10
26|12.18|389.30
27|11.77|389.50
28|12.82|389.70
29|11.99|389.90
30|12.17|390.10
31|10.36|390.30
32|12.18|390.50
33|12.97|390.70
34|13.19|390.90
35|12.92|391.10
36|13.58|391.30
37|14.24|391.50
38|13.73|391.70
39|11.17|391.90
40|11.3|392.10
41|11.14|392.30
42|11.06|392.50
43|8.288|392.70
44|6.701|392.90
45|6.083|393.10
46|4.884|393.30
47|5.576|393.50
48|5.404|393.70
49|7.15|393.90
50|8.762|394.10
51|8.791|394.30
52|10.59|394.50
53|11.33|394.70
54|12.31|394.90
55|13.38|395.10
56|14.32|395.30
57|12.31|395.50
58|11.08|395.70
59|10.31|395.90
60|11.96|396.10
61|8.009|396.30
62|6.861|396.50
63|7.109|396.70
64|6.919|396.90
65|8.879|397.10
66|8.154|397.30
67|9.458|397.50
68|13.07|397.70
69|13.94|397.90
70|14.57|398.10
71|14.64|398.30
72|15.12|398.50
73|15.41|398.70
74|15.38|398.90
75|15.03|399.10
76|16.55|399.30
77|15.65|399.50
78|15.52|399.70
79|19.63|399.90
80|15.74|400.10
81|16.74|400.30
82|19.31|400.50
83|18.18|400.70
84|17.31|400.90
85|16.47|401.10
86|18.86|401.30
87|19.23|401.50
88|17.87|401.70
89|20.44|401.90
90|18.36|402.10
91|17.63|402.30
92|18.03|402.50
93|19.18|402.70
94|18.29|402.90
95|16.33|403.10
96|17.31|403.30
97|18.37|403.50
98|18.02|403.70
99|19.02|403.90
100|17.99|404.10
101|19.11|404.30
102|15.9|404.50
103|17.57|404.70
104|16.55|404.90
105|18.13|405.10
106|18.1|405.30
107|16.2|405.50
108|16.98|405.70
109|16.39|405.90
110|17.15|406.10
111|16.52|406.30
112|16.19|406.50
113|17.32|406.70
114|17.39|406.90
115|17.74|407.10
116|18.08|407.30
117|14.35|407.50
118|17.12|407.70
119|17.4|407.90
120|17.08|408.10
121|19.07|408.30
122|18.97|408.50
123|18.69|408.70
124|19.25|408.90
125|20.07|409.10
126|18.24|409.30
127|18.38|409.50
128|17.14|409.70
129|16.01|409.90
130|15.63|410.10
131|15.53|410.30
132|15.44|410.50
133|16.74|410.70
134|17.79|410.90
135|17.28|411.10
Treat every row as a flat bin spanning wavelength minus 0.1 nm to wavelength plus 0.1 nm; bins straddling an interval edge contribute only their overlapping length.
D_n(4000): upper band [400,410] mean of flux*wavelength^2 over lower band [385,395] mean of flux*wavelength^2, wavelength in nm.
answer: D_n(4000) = 1.9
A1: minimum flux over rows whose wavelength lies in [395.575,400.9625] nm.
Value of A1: 6.861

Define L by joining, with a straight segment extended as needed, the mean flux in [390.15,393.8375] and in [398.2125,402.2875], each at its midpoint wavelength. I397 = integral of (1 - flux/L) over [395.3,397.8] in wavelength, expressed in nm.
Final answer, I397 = 0.761 nm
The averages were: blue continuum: 10.3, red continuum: 17.1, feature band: 9.7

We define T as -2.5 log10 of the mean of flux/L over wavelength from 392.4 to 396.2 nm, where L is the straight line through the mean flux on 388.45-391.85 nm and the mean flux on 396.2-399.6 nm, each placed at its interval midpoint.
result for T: 0.25 mag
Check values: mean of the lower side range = 11.8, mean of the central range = 9.49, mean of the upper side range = 12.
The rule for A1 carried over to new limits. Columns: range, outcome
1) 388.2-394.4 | 4.884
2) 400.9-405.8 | 15.9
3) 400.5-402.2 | 16.47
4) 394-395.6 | 8.762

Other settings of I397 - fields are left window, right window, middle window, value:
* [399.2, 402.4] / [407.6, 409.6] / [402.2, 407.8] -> 0.22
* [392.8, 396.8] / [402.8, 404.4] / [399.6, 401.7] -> -0.37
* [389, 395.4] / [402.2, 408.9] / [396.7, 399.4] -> 0.22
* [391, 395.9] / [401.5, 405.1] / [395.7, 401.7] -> 0.28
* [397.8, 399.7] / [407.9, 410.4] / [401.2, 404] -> -0.38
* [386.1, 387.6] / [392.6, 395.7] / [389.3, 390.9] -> -0.47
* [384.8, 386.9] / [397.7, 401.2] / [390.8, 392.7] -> -0.03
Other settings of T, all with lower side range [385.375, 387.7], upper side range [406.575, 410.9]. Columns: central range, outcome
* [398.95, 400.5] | -0.18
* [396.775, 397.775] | 0.40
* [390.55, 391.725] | -0.22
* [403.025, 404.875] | -0.13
